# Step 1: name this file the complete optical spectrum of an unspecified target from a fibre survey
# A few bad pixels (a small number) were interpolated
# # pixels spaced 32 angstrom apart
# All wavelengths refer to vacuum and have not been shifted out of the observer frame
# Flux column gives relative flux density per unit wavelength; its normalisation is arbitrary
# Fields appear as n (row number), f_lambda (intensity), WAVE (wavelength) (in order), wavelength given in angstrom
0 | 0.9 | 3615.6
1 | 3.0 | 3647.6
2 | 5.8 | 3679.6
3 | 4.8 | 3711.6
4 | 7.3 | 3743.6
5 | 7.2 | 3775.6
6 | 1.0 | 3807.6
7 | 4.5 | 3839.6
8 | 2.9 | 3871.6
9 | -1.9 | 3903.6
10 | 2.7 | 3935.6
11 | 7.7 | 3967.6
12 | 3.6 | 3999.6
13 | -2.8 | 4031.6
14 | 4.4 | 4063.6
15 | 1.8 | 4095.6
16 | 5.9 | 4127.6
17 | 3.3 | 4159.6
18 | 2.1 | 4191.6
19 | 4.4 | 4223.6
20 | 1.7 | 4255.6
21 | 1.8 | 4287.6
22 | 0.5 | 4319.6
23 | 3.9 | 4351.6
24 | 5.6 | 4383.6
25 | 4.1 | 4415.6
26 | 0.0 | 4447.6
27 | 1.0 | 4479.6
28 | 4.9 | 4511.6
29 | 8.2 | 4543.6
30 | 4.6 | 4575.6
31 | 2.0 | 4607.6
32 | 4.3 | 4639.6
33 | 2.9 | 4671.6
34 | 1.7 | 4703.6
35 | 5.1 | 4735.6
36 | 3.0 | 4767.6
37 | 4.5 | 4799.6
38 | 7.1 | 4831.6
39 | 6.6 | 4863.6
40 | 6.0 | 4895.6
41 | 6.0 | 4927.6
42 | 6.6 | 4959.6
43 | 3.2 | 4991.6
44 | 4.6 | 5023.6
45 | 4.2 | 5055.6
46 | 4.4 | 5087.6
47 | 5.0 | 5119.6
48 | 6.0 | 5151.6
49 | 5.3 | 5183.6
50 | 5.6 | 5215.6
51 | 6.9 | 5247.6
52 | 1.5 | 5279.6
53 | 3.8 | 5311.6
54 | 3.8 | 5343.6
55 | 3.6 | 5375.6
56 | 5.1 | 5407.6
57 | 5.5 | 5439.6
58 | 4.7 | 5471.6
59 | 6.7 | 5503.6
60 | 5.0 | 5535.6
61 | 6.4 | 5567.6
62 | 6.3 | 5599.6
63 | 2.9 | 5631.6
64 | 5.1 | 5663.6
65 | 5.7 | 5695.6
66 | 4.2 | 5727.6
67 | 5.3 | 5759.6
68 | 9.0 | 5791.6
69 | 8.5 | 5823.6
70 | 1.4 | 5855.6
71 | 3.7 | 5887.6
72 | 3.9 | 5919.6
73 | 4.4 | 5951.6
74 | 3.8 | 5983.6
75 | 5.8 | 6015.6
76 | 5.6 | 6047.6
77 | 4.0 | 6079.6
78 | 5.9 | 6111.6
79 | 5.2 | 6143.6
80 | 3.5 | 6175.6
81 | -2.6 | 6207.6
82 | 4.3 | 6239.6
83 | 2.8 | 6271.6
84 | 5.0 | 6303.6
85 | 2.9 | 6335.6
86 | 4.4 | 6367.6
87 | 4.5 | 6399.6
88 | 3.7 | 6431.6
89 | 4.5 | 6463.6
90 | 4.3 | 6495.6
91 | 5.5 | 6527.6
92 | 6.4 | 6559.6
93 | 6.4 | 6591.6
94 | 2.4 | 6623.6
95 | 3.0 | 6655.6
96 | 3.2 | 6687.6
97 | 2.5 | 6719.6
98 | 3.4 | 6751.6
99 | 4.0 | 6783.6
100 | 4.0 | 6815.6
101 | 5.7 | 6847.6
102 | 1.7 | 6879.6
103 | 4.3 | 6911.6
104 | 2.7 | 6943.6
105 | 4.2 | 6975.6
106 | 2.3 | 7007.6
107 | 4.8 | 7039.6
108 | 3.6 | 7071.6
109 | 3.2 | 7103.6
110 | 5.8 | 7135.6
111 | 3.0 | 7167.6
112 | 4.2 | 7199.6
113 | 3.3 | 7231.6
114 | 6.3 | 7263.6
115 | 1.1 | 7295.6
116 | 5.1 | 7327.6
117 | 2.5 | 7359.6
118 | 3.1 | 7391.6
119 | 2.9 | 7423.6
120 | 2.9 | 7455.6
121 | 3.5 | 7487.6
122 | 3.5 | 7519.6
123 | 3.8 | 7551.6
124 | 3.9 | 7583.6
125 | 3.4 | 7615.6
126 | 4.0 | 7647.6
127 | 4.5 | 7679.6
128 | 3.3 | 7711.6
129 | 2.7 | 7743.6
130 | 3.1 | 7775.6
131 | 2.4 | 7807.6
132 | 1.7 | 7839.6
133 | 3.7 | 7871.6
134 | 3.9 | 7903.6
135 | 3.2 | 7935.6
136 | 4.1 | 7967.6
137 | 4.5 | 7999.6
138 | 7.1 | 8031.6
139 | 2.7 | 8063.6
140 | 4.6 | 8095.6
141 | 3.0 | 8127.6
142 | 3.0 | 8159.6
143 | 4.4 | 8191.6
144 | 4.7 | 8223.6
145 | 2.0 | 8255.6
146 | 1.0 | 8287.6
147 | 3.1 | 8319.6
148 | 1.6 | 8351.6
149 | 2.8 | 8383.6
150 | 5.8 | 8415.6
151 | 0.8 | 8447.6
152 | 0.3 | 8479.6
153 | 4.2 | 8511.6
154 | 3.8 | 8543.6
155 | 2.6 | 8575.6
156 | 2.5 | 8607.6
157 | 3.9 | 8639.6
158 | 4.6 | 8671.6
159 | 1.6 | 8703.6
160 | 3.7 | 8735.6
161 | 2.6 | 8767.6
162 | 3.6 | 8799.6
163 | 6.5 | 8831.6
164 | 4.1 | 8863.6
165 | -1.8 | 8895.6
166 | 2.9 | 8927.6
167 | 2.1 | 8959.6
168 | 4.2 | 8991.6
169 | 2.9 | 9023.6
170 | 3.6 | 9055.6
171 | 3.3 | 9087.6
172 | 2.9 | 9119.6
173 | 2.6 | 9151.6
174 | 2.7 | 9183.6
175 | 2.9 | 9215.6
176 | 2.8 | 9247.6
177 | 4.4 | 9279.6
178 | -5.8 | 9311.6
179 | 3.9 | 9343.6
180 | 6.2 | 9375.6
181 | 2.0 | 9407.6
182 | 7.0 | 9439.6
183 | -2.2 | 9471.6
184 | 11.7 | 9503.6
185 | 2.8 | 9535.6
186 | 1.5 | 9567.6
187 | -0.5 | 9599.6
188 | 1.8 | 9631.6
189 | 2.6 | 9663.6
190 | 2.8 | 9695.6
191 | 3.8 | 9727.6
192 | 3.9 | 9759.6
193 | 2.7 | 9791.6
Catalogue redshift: 0.22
